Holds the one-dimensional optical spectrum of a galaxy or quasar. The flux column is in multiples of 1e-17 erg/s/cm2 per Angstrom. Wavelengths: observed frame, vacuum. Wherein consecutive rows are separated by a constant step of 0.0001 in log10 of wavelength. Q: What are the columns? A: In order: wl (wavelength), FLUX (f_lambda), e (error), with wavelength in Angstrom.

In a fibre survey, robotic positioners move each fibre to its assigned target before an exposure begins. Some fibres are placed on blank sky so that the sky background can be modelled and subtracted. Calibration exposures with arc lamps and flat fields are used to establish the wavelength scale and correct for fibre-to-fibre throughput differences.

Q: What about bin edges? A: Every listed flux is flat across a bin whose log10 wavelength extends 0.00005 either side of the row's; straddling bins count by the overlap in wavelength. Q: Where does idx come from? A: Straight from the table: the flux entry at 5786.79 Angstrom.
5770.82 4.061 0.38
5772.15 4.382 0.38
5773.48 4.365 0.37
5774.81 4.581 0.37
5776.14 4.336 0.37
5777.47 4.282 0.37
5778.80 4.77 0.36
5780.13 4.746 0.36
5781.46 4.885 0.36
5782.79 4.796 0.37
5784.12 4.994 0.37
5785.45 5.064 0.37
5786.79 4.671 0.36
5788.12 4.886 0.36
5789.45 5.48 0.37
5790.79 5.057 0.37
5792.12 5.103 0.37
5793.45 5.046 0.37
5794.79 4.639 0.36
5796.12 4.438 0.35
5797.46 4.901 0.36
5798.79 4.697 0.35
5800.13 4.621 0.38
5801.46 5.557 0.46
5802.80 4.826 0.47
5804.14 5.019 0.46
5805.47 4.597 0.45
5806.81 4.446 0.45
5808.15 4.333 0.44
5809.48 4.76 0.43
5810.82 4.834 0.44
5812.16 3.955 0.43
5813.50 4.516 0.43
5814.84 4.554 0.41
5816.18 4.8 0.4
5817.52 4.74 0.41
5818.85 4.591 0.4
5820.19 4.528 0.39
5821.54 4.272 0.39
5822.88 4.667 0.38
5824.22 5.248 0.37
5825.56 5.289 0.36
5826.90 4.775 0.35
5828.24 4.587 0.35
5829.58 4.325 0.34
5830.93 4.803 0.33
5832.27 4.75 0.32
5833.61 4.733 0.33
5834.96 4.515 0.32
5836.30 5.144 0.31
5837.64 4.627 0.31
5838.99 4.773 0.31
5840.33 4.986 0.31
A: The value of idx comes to 4.671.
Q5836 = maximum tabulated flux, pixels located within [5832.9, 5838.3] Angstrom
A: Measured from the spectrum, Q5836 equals 5.144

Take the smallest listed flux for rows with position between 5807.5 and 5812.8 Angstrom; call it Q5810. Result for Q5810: 3.955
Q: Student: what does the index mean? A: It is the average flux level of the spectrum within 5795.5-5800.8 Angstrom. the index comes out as 4.67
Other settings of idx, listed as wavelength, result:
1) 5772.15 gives 4.382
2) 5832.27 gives 4.75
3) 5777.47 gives 4.282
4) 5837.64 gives 4.627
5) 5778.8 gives 4.77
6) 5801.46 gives 5.557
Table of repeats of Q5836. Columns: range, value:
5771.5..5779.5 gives 4.77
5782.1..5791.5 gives 5.48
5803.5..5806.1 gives 5.019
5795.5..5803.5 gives 5.557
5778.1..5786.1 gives 5.064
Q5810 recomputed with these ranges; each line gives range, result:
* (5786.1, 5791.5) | 4.671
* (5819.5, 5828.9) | 4.272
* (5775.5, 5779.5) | 4.282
